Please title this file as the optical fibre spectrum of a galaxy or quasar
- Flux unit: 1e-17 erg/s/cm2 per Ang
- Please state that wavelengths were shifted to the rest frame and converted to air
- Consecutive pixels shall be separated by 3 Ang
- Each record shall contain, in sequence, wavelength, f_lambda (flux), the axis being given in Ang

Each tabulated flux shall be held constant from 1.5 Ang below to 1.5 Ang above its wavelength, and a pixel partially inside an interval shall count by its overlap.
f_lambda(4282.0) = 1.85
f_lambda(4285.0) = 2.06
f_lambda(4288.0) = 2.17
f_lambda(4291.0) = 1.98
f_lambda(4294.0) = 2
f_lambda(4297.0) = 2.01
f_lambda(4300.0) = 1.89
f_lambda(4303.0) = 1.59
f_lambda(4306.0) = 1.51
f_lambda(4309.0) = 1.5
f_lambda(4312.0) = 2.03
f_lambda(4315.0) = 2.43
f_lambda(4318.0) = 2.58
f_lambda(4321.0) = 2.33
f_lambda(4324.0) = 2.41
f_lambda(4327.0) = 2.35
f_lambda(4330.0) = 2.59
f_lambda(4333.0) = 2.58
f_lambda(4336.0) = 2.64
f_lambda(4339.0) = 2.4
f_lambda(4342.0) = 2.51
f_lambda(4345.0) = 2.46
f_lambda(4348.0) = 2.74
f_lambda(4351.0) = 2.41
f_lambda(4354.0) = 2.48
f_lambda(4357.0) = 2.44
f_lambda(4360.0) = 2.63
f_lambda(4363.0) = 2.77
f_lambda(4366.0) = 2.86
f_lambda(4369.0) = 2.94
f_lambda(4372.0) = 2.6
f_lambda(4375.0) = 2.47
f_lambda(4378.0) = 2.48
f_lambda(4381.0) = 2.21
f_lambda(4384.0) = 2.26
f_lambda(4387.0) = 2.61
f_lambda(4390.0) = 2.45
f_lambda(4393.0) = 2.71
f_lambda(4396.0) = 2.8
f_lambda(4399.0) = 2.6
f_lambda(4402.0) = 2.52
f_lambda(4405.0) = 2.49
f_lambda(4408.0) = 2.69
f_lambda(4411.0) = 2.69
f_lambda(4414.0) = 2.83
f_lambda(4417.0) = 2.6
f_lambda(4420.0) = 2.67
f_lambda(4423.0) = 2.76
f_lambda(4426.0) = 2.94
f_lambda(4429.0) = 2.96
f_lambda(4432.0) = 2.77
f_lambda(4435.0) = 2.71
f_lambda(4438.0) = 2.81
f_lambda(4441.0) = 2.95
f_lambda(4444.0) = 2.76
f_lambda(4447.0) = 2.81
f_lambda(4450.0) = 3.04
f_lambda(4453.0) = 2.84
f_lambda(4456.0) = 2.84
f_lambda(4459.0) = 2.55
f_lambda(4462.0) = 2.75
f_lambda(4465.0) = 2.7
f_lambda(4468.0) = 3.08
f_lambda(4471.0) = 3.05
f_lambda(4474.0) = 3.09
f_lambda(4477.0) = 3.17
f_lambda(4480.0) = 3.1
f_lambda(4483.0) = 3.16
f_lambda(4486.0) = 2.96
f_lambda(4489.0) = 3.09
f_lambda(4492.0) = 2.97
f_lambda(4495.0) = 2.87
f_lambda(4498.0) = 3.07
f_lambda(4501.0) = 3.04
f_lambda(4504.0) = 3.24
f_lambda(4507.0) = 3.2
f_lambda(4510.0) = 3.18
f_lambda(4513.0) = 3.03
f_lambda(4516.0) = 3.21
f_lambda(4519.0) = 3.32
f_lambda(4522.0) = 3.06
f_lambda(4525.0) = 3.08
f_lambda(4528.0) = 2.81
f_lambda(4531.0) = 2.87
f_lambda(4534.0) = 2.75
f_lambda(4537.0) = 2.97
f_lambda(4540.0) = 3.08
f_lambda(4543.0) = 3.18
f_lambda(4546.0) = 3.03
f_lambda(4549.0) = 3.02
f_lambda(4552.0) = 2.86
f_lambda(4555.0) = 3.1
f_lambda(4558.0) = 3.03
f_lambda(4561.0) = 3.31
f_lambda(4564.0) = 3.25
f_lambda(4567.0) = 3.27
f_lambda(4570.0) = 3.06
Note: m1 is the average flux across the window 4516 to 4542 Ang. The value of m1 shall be 3.01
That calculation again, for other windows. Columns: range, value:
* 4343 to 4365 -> 2.57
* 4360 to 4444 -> 2.67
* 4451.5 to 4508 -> 2.99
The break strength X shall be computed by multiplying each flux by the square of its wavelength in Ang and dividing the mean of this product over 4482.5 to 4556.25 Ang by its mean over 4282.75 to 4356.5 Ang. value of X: 1.5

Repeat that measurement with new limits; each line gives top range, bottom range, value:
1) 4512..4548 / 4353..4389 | 1.27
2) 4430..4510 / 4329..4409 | 1.20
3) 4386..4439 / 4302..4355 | 1.21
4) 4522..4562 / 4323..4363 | 1.30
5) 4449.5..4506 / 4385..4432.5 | 1.14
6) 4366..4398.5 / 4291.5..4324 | 1.32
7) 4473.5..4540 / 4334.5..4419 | 1.25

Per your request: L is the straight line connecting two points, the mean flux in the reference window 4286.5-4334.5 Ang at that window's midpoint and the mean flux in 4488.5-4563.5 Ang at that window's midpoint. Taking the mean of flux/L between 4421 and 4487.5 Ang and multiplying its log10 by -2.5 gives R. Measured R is -0.06 mag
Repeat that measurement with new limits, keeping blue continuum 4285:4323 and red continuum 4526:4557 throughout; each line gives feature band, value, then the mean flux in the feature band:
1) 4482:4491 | -0.12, 3.06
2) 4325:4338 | -0.19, 2.53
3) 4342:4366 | -0.17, 2.58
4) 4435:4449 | -0.10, 2.83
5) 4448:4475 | -0.09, 2.88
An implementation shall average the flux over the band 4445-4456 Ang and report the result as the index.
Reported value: 2.88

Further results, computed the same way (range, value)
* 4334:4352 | 2.53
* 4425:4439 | 2.84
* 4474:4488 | 3.1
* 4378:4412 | 2.54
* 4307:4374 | 2.48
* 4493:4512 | 3.09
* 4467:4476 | 3.08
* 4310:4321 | 2.31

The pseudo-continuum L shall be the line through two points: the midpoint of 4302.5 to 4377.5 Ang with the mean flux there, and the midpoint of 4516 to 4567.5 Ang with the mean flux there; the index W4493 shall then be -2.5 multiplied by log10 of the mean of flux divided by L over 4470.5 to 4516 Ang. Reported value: -0.07 mag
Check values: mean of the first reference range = 2.42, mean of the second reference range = 3.06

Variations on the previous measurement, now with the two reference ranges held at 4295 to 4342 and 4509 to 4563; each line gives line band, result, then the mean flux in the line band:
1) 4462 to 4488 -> -0.08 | 3.02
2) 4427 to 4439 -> -0.07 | 2.82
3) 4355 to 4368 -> -0.13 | 2.68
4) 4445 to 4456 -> -0.07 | 2.88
